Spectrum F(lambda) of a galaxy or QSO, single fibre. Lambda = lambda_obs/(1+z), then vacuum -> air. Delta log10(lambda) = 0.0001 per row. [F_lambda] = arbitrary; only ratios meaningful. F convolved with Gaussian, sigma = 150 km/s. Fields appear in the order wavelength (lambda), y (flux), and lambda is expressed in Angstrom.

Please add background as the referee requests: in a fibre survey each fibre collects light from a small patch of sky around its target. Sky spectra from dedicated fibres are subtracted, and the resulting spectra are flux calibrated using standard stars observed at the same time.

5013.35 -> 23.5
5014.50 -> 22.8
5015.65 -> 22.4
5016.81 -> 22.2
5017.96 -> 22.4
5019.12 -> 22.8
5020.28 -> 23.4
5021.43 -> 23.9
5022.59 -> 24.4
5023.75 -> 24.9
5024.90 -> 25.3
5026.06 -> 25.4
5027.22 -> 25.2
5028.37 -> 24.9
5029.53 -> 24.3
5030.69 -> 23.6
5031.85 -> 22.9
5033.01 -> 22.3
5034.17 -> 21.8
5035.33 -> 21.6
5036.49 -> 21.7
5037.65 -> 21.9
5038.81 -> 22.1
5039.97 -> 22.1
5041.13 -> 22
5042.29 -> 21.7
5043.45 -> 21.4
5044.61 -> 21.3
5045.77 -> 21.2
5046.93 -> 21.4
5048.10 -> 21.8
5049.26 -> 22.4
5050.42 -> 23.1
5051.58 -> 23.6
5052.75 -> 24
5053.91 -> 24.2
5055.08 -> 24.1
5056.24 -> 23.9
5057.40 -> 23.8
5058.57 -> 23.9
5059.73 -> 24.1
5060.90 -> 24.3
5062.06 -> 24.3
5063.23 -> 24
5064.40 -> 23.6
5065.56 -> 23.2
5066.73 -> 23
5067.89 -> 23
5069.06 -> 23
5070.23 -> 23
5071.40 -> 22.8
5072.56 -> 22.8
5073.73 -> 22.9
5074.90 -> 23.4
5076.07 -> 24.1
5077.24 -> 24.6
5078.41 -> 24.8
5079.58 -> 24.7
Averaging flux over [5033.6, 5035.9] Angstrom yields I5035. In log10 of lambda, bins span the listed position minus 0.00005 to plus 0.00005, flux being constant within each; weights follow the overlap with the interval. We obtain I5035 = 21.7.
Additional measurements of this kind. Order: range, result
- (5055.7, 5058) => 23.8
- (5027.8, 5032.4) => 23.9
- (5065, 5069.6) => 23.1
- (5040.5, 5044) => 21.7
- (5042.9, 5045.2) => 21.4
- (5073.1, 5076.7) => 23.4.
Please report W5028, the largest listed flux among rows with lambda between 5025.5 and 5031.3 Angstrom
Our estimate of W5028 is 25.4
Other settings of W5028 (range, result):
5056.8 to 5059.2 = 23.9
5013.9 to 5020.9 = 23.4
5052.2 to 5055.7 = 24.2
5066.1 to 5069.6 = 23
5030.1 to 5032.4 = 23.6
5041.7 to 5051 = 23.1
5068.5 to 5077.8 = 24.6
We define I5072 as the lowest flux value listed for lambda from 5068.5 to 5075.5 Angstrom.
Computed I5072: 22.8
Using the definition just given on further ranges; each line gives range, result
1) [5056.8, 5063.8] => 23.8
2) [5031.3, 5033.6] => 22.3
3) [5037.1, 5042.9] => 21.7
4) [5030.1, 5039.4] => 21.6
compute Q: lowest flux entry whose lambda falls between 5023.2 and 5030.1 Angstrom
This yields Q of 24.3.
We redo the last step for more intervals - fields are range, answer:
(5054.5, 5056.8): 23.9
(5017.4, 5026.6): 22.4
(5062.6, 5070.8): 23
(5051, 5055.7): 23.6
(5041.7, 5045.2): 21.3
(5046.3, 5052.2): 21.4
